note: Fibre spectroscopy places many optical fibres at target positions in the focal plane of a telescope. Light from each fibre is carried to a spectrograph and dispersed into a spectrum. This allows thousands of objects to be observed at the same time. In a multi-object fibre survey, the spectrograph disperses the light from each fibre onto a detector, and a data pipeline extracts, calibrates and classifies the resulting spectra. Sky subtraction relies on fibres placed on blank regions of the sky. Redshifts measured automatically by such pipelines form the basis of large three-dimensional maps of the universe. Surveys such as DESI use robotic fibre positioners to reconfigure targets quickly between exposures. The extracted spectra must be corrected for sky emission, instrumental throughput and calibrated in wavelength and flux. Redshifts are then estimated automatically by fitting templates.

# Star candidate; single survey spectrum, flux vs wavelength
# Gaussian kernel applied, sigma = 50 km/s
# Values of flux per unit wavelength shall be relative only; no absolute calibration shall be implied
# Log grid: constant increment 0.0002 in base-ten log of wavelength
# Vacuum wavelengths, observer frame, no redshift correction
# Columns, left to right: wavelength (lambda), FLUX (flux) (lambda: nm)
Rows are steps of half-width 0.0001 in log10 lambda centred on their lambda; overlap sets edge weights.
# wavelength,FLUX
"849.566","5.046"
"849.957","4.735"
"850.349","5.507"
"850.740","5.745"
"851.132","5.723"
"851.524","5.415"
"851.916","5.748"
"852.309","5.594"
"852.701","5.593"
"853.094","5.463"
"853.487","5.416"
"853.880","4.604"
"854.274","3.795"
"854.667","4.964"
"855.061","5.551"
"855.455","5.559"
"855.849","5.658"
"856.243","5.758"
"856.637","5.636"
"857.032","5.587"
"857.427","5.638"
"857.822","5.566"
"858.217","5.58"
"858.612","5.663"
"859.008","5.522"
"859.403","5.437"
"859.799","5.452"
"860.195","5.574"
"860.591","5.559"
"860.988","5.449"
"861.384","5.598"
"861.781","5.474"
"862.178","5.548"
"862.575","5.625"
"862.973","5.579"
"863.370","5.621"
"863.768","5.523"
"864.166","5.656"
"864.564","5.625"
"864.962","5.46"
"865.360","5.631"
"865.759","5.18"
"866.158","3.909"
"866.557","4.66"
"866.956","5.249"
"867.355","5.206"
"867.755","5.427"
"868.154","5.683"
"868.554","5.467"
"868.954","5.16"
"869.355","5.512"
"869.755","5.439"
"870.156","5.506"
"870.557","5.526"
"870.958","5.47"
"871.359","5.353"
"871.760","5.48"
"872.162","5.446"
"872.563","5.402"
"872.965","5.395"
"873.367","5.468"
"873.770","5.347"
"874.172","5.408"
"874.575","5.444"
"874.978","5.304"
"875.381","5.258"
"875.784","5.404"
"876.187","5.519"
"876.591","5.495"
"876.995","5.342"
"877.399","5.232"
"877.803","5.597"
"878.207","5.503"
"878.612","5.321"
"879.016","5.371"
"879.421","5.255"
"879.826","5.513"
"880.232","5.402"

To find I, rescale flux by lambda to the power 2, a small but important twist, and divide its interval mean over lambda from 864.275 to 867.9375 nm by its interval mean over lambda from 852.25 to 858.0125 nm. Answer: 1.0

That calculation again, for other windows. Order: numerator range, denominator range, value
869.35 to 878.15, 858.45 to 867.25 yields 1.03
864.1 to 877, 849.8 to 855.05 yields 1.06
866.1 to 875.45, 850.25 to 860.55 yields 1.01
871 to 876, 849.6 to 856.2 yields 1.06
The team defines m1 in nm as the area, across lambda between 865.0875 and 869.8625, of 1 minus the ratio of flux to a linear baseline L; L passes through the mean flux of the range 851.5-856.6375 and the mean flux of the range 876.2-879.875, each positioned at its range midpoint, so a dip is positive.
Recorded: 0.14 nm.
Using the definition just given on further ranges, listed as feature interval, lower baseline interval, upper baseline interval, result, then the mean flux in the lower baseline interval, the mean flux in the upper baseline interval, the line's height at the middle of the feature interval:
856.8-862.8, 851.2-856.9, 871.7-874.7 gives -0.20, 5.35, 5.42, 5.37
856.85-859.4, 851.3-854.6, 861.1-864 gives -0.09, 5.2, 5.56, 5.4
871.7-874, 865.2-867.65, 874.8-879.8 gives -0.09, 4.98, 5.39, 5.22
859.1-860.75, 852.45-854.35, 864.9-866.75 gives -0.17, 5.07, 4.93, 5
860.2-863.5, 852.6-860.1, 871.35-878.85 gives -0.10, 5.39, 5.41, 5.4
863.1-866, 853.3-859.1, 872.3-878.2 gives -0.07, 5.36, 5.41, 5.38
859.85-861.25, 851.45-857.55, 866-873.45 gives -0.05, 5.37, 5.31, 5.35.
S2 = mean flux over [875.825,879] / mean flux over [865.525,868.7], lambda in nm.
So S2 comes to 1.1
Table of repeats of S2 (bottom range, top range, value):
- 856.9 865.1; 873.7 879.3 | 0.97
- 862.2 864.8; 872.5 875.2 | 0.96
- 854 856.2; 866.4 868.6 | 1.03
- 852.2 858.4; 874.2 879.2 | 1.01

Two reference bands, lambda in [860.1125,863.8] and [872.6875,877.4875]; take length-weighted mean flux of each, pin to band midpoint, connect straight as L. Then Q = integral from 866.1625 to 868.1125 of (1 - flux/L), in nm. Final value 0.15 nm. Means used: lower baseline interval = 5.56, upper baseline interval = 5.39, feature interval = 5.06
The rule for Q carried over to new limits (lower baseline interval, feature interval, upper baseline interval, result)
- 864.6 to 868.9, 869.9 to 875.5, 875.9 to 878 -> -0.083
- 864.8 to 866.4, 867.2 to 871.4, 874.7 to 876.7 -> -0.226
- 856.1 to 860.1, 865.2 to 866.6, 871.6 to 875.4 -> 0.165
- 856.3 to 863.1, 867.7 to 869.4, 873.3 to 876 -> 0.001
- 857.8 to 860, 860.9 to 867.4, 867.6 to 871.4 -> 0.171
